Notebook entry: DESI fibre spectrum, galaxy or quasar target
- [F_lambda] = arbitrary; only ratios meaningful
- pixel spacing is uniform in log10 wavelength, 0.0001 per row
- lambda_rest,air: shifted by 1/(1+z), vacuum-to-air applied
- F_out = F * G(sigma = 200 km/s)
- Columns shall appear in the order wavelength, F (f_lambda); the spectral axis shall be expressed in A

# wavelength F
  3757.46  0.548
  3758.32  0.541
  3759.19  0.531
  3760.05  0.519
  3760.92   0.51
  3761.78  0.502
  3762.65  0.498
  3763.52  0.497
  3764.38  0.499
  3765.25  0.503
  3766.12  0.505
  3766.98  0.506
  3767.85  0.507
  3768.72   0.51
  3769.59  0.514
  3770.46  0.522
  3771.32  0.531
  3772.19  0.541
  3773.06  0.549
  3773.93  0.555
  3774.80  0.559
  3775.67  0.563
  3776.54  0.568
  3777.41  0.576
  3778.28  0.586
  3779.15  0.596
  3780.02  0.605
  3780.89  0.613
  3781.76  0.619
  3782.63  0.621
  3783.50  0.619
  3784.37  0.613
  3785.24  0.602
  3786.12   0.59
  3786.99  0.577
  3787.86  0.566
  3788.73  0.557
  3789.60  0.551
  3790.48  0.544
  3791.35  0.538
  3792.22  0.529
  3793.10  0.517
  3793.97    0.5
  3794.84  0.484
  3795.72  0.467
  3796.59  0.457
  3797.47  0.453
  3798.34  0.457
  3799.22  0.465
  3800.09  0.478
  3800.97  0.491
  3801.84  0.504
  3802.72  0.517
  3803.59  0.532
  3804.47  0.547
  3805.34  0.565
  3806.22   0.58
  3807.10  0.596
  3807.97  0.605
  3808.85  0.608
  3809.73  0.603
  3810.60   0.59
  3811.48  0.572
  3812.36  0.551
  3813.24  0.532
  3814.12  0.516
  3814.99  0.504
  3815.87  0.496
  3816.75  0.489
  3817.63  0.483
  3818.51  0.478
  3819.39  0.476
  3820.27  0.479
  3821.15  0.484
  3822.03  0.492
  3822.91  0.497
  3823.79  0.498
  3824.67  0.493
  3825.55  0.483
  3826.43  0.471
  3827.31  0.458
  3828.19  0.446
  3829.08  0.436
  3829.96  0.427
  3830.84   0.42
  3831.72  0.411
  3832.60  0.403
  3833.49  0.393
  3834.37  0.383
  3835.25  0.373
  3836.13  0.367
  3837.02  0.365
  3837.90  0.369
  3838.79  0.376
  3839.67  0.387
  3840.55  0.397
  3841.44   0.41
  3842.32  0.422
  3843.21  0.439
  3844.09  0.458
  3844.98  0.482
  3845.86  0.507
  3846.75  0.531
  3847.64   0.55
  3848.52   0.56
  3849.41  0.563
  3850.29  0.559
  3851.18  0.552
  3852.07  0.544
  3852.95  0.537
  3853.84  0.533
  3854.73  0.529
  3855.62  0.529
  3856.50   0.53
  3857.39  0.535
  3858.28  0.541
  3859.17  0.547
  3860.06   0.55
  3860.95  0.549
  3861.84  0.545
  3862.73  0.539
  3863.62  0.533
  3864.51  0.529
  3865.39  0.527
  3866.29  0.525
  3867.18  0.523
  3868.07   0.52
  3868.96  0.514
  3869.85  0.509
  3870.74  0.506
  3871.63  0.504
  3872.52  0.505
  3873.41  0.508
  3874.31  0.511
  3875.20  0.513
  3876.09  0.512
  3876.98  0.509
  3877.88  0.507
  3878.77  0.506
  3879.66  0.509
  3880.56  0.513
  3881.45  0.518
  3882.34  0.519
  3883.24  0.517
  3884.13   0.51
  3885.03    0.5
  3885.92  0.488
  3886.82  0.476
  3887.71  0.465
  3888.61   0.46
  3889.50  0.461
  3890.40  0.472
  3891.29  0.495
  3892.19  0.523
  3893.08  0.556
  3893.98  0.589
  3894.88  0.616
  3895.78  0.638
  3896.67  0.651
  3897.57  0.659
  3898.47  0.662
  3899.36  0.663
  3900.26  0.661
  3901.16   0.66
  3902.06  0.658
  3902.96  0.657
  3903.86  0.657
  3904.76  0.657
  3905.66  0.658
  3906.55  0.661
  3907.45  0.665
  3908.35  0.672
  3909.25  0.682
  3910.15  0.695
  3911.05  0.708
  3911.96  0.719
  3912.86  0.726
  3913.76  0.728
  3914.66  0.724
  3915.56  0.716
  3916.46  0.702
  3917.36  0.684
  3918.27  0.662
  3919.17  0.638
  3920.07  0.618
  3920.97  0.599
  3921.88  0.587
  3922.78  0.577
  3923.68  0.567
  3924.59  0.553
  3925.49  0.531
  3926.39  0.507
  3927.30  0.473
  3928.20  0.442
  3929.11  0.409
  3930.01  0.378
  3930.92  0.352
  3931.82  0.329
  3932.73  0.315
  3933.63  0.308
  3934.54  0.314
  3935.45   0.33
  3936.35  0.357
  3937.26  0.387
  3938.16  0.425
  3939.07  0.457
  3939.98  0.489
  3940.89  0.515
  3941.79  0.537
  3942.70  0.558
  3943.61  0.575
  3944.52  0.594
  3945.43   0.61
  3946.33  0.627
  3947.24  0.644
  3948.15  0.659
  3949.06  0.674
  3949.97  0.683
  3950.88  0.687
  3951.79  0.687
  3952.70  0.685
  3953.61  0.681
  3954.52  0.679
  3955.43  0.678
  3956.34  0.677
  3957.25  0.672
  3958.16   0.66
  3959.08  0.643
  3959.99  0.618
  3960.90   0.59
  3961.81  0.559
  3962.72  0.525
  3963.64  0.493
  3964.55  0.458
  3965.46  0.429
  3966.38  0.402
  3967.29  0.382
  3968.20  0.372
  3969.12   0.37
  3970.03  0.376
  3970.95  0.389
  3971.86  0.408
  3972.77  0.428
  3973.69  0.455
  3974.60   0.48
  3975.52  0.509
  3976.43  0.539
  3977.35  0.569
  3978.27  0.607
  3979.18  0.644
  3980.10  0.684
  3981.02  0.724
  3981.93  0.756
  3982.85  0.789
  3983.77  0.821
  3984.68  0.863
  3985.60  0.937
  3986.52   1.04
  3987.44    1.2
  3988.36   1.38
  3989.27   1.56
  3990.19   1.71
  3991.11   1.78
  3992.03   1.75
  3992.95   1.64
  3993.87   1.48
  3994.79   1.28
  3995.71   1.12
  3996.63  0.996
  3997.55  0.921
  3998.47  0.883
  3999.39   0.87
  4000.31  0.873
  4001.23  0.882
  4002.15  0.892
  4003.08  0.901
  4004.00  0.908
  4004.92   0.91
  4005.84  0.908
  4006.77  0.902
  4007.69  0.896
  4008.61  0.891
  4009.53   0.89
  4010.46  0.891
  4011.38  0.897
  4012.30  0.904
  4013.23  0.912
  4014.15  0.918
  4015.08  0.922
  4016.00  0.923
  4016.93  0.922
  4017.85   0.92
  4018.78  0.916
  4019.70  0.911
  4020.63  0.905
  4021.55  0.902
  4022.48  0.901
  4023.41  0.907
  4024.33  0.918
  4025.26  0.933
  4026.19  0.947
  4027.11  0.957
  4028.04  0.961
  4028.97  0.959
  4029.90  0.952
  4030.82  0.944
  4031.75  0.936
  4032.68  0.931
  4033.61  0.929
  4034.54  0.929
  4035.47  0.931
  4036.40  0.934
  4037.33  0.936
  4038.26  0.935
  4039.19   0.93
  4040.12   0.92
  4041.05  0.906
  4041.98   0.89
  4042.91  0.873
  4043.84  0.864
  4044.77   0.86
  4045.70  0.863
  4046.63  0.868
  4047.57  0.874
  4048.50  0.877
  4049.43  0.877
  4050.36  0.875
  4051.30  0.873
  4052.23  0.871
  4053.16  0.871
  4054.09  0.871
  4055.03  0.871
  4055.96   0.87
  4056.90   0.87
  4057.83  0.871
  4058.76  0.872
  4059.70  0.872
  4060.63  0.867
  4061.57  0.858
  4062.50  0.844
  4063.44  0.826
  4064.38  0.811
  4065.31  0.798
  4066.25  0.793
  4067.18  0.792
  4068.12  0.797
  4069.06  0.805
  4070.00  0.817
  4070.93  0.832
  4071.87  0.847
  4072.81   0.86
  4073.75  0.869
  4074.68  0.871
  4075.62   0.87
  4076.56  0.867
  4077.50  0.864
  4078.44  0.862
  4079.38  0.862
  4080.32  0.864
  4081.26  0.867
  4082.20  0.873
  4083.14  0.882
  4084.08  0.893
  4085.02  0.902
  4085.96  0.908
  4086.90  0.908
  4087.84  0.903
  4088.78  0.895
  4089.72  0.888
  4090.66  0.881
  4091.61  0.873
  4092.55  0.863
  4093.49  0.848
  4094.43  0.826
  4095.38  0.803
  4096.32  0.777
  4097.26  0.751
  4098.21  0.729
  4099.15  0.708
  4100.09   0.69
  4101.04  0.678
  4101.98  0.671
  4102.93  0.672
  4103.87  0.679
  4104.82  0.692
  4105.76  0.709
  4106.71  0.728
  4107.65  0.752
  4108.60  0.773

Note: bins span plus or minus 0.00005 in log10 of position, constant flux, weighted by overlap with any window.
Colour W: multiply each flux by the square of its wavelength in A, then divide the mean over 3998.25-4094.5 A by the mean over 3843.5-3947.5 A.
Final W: 1.7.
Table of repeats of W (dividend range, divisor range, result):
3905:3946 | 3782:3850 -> 1.17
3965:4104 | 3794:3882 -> 1.93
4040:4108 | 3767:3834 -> 1.83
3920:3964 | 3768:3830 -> 1.10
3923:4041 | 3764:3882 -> 1.62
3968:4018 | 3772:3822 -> 1.84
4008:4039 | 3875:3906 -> 1.76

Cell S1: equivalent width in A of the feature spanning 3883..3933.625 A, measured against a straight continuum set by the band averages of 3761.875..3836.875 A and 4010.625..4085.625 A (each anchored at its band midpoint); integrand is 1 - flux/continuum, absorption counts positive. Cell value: 7.2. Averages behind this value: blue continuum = 0.516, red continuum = 0.886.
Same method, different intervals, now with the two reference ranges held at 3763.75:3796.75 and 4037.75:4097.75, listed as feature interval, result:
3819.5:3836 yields 4.2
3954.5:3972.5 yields 5.6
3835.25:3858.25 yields 5.3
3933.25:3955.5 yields 5.4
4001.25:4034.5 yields -4.5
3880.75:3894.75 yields 3.4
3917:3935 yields 5.5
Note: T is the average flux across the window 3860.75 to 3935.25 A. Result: 0.556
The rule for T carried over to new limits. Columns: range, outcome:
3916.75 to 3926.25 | 0.6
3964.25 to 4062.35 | 0.883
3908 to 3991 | 0.619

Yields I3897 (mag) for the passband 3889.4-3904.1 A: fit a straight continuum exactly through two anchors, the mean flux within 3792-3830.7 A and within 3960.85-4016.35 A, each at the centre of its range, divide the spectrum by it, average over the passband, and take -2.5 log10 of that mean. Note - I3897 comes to 0.11 mag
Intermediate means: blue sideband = 0.506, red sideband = 0.845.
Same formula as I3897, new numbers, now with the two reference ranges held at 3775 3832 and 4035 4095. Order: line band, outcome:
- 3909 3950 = 0.25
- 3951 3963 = 0.13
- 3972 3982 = 0.31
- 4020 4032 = -0.14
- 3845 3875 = 0.13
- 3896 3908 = -0.01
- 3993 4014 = -0.22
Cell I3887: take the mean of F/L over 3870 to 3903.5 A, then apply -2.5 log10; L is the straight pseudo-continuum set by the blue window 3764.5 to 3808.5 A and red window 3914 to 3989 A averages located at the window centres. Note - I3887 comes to 0.04 mag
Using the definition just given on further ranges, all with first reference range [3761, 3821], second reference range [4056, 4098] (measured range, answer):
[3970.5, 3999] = -0.249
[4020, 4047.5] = -0.143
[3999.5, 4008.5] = -0.162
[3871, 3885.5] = 0.234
